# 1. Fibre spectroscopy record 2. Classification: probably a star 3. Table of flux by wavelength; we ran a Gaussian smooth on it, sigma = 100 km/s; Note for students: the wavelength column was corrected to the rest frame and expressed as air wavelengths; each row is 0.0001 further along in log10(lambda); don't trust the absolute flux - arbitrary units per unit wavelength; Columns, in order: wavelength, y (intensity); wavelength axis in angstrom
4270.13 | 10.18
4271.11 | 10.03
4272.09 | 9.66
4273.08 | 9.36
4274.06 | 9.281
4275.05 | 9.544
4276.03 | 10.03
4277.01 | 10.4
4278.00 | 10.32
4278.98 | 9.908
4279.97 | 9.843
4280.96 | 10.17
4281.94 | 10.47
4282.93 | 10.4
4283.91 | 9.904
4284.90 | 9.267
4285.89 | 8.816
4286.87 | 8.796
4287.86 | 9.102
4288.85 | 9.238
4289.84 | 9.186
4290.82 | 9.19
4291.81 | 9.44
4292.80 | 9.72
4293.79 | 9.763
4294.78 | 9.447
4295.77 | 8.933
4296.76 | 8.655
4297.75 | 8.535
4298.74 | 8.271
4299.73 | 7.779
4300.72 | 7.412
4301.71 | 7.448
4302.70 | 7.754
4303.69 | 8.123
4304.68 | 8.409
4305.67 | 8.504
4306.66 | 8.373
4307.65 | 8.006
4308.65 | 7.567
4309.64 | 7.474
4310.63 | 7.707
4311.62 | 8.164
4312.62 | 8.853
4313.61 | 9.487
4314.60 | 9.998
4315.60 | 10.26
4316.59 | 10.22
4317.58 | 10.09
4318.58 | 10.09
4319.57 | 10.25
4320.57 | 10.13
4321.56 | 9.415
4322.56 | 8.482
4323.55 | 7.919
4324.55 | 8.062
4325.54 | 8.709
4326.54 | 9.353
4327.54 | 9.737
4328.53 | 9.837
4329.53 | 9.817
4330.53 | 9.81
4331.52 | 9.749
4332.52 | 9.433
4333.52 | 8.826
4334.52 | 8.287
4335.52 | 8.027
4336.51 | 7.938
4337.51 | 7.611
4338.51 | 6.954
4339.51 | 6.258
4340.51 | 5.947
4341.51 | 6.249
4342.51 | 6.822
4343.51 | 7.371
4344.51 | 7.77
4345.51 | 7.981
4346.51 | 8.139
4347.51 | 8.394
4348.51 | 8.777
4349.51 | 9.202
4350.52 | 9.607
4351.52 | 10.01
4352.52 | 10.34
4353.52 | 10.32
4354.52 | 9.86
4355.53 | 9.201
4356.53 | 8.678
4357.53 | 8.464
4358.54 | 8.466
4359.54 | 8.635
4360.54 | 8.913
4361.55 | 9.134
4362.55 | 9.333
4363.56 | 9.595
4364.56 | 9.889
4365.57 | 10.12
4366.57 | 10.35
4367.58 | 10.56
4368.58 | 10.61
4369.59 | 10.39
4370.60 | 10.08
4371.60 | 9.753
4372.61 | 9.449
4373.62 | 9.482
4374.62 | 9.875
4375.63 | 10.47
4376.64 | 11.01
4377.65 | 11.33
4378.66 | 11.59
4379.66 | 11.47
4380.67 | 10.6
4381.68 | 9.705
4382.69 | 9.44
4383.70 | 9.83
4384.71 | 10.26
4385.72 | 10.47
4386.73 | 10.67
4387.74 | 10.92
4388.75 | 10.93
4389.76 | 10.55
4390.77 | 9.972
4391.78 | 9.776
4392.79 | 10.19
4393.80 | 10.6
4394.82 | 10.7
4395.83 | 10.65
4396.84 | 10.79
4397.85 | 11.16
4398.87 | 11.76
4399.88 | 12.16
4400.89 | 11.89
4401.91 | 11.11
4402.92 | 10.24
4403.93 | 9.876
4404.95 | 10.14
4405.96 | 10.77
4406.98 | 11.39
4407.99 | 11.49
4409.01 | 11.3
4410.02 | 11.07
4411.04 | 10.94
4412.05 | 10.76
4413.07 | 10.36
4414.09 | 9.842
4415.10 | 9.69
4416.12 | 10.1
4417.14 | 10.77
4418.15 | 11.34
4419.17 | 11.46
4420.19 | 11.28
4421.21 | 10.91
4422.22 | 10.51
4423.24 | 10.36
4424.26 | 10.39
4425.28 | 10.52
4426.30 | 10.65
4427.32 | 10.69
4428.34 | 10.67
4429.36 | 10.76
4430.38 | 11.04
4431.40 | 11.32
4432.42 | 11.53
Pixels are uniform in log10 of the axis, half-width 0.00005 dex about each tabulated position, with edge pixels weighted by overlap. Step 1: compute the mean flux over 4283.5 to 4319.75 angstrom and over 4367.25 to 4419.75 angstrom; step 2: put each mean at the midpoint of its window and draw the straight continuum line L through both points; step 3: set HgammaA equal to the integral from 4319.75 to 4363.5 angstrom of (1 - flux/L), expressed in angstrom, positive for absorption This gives 4.3 angstrom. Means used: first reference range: 8.86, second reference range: 10.6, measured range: 8.67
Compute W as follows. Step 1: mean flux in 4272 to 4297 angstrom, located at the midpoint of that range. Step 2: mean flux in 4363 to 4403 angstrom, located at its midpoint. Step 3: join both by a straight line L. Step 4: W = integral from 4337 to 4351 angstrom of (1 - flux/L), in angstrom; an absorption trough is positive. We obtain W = 3.4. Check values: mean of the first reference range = 9.58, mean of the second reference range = 10.5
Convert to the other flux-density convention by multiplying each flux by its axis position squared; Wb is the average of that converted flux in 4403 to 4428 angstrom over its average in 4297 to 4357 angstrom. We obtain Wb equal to 1.3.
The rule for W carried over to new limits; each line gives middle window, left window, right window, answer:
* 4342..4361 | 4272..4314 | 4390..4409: 2.3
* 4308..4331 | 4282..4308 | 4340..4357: -1.3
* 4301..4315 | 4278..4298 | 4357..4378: 1.9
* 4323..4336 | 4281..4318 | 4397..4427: 0.5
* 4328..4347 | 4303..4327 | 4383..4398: 2.6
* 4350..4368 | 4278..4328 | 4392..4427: 0.8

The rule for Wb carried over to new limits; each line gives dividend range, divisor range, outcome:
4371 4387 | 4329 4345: 1.33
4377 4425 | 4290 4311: 1.33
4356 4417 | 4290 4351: 1.24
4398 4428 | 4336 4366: 1.30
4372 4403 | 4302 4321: 1.24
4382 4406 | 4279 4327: 1.23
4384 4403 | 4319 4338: 1.23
